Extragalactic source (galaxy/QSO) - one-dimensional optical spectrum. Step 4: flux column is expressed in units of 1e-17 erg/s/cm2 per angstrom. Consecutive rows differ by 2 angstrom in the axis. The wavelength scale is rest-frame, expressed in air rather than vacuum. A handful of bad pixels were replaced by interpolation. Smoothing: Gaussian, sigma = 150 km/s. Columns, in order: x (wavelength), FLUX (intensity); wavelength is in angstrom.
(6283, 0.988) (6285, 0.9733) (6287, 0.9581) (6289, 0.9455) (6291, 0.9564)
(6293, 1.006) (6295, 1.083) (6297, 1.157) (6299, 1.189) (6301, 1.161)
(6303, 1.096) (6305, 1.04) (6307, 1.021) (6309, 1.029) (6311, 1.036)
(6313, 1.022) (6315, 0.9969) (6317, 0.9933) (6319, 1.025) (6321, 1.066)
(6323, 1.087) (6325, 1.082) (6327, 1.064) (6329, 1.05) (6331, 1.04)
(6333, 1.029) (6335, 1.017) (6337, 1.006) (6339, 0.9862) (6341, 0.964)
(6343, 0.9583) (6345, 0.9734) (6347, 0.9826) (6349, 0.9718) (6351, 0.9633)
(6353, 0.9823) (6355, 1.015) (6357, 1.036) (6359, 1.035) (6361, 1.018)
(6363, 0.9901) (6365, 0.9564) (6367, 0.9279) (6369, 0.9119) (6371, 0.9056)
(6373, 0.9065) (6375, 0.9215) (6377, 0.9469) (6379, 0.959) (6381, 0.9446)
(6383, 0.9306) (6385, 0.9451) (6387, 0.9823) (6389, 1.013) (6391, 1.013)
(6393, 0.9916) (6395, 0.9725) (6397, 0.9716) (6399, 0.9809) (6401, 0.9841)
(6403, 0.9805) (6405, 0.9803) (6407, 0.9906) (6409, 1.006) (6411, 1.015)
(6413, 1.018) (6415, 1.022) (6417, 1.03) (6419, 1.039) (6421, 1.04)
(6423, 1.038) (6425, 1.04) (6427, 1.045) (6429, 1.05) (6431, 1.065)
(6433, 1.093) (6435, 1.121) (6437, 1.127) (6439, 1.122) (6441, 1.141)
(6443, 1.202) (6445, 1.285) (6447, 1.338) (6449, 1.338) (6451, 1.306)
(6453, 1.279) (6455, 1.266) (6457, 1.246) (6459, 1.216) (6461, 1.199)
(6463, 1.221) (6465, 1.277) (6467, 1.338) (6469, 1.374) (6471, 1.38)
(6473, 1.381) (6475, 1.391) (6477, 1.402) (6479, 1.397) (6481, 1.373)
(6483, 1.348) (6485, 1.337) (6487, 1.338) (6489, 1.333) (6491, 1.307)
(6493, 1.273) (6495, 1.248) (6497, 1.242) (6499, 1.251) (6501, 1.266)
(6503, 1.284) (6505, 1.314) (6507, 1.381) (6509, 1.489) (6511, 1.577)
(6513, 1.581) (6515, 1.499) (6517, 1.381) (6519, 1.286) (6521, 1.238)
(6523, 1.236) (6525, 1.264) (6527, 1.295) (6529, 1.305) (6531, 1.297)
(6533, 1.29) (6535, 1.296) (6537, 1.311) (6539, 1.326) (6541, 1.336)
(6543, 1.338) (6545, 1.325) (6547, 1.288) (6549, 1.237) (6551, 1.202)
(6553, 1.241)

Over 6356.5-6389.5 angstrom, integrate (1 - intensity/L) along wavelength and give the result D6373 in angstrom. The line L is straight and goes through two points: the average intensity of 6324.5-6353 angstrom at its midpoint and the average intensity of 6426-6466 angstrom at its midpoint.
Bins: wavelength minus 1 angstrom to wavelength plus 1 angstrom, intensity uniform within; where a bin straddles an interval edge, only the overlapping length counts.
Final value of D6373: 3.3 angstrom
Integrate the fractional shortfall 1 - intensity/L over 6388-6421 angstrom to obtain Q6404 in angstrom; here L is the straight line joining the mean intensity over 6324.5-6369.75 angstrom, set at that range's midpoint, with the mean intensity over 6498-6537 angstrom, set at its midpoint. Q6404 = 3.3 angstrom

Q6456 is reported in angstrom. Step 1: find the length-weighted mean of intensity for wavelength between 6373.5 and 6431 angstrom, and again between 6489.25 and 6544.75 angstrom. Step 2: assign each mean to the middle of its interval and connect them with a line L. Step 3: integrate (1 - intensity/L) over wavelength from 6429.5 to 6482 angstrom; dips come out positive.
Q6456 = -5.0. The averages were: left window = 0.995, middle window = 1.26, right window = 1.33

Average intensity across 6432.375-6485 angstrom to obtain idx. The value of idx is 1.28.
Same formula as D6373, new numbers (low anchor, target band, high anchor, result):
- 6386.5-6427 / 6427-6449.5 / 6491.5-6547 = -1.3 angstrom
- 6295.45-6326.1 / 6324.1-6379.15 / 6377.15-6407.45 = 1.9 angstrom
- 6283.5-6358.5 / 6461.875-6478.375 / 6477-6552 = -1.1 angstrom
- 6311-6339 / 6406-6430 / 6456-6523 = 3.5 angstrom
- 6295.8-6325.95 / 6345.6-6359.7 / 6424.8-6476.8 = 1.5 angstrom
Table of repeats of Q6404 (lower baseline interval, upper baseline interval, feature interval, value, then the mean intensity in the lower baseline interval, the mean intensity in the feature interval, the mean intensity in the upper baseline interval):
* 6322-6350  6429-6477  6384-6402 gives 2.3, 1.02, 0.984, 1.25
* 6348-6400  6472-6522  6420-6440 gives 1.3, 0.969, 1.07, 1.36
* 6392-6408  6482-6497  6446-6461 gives -1.3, 0.982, 1.28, 1.31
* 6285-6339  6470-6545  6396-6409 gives 2.2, 1.04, 0.983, 1.34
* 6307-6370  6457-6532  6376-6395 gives 2.3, 1.01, 0.97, 1.33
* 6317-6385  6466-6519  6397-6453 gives 4.6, 0.989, 1.09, 1.36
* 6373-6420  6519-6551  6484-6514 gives -3.4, 0.983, 1.35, 1.29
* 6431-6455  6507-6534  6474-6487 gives -0.9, 1.21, 1.37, 1.37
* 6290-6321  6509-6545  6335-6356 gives 2.4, 1.05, 0.982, 1.35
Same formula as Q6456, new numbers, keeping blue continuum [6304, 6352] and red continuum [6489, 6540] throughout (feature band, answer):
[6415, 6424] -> 1.0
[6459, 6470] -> -0.3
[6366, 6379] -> 2.0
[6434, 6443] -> 0.5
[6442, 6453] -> -0.7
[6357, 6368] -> 0.9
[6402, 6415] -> 1.7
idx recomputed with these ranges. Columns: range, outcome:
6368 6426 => 0.982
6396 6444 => 1.05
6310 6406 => 0.99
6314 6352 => 1.01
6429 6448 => 1.16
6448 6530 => 1.33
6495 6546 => 1.33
